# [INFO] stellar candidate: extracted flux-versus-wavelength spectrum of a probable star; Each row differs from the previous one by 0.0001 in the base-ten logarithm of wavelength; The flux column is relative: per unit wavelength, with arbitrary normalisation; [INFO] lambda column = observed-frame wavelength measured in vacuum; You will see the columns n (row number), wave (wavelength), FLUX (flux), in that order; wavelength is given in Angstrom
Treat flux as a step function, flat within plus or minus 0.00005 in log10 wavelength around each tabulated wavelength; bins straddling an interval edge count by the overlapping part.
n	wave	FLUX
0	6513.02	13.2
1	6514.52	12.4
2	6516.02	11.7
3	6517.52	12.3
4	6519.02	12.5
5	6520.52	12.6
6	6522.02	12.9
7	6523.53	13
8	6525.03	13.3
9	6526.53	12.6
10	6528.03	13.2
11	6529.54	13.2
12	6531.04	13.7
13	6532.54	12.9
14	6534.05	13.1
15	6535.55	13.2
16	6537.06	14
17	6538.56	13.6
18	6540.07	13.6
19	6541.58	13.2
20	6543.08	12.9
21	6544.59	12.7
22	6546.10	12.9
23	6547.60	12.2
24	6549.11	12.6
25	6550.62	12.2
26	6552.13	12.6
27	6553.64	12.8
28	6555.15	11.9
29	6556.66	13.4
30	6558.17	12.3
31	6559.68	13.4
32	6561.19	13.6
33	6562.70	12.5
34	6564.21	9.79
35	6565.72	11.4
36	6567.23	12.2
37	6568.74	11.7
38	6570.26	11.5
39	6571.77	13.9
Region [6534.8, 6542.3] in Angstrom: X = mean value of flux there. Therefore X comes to 13.5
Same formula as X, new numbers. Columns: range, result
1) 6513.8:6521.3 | 12.3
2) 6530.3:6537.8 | 13.4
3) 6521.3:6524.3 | 12.9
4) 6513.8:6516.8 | 12.1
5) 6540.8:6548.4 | 12.8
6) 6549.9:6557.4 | 12.6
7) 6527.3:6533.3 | 13.2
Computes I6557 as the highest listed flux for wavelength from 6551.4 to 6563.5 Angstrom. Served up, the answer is 13.6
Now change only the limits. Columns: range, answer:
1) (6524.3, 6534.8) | 13.7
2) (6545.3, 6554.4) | 12.9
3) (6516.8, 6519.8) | 12.5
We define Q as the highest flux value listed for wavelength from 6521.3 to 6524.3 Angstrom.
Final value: 13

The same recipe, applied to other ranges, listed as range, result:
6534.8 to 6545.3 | 14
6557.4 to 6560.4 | 13.4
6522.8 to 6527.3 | 13.3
